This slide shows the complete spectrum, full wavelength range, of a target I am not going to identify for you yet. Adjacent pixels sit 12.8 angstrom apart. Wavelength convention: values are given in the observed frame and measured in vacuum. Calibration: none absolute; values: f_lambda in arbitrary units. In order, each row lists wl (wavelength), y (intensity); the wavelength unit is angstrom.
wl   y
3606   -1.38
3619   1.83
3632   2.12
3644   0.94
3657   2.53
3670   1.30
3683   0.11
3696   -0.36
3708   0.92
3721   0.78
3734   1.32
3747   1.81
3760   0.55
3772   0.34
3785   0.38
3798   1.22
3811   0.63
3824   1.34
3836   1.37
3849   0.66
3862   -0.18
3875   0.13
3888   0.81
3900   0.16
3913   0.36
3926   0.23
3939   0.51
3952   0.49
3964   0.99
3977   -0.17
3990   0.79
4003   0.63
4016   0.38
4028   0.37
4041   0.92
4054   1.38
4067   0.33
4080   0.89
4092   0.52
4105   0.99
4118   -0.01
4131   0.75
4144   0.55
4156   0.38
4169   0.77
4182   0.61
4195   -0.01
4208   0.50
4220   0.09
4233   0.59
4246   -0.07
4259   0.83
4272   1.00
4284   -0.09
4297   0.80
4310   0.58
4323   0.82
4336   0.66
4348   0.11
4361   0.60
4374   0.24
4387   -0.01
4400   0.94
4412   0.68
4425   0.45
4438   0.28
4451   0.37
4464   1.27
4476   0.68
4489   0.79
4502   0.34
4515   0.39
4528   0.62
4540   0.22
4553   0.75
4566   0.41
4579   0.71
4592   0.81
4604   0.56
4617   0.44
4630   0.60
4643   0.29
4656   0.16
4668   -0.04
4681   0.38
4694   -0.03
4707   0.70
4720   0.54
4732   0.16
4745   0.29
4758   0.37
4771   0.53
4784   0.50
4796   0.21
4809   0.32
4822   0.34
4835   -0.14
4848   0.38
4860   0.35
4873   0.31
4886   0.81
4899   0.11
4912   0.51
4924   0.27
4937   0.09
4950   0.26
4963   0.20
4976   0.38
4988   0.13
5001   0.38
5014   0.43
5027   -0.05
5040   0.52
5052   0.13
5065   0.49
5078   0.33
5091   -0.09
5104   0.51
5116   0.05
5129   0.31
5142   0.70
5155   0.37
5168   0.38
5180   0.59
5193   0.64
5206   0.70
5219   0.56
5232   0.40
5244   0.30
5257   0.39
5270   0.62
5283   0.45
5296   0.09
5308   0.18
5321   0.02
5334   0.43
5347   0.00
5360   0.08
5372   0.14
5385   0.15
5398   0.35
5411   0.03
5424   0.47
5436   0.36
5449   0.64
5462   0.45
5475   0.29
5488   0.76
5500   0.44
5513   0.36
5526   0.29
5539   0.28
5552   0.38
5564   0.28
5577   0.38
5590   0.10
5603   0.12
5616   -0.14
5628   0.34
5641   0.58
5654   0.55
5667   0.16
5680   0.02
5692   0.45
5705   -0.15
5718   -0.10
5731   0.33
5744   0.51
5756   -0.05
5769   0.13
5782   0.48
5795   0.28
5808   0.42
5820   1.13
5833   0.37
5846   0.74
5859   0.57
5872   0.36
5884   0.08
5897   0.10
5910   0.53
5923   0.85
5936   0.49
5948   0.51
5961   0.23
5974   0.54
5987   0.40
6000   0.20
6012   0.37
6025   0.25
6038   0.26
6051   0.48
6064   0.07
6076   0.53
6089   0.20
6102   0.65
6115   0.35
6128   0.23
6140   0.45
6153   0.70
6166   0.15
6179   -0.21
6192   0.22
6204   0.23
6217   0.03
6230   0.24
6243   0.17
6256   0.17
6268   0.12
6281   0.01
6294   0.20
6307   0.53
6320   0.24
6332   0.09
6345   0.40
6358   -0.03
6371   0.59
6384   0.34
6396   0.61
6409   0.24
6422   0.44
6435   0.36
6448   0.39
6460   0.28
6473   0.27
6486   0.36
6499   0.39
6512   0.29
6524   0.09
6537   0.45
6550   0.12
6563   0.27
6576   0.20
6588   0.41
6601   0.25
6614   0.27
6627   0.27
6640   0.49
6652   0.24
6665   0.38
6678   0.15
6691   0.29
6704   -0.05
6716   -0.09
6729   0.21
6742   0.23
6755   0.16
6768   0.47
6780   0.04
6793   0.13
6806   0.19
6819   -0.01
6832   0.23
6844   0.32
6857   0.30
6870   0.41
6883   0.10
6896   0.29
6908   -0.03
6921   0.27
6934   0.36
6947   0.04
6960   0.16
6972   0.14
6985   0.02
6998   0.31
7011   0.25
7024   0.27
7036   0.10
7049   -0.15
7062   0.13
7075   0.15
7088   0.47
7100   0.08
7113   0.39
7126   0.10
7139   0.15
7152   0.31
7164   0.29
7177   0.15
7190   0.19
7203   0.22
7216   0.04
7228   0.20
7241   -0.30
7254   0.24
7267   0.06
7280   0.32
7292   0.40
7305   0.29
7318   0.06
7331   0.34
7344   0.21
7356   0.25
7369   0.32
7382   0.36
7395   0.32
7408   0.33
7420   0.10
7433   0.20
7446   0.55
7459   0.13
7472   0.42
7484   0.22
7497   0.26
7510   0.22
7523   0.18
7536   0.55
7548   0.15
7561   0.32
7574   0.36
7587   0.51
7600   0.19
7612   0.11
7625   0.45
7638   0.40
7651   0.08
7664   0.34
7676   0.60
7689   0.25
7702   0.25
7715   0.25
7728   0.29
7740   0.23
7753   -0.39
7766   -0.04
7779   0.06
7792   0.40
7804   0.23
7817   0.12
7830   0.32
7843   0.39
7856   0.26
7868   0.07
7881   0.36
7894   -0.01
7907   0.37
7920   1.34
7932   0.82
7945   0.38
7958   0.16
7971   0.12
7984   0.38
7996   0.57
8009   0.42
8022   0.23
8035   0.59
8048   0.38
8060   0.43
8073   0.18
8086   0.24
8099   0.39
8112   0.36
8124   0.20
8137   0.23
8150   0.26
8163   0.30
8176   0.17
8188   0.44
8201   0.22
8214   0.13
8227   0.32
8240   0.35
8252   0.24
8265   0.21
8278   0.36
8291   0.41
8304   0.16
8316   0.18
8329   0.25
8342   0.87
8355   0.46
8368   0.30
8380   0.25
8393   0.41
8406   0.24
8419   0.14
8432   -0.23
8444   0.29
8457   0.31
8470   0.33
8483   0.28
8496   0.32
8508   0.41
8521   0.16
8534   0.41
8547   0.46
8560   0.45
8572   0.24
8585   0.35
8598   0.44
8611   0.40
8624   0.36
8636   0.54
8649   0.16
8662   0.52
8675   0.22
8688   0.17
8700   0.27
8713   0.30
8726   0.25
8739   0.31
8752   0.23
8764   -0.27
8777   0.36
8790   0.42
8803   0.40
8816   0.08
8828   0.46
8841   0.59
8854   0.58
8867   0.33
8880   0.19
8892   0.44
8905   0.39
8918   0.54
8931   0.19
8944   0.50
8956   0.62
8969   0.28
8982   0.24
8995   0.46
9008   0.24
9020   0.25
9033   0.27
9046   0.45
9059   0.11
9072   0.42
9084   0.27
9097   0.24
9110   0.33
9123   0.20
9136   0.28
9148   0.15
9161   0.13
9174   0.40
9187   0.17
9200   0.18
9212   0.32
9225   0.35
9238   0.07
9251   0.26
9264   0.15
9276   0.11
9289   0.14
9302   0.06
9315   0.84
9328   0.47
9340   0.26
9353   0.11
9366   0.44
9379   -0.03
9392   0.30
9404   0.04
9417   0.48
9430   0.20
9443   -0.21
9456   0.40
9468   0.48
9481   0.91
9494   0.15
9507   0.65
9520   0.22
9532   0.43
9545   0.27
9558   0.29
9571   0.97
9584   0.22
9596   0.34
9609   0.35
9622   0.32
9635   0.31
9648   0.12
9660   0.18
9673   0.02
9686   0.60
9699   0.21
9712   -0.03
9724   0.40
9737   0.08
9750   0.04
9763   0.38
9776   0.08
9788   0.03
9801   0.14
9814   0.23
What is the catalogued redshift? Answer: 1.13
